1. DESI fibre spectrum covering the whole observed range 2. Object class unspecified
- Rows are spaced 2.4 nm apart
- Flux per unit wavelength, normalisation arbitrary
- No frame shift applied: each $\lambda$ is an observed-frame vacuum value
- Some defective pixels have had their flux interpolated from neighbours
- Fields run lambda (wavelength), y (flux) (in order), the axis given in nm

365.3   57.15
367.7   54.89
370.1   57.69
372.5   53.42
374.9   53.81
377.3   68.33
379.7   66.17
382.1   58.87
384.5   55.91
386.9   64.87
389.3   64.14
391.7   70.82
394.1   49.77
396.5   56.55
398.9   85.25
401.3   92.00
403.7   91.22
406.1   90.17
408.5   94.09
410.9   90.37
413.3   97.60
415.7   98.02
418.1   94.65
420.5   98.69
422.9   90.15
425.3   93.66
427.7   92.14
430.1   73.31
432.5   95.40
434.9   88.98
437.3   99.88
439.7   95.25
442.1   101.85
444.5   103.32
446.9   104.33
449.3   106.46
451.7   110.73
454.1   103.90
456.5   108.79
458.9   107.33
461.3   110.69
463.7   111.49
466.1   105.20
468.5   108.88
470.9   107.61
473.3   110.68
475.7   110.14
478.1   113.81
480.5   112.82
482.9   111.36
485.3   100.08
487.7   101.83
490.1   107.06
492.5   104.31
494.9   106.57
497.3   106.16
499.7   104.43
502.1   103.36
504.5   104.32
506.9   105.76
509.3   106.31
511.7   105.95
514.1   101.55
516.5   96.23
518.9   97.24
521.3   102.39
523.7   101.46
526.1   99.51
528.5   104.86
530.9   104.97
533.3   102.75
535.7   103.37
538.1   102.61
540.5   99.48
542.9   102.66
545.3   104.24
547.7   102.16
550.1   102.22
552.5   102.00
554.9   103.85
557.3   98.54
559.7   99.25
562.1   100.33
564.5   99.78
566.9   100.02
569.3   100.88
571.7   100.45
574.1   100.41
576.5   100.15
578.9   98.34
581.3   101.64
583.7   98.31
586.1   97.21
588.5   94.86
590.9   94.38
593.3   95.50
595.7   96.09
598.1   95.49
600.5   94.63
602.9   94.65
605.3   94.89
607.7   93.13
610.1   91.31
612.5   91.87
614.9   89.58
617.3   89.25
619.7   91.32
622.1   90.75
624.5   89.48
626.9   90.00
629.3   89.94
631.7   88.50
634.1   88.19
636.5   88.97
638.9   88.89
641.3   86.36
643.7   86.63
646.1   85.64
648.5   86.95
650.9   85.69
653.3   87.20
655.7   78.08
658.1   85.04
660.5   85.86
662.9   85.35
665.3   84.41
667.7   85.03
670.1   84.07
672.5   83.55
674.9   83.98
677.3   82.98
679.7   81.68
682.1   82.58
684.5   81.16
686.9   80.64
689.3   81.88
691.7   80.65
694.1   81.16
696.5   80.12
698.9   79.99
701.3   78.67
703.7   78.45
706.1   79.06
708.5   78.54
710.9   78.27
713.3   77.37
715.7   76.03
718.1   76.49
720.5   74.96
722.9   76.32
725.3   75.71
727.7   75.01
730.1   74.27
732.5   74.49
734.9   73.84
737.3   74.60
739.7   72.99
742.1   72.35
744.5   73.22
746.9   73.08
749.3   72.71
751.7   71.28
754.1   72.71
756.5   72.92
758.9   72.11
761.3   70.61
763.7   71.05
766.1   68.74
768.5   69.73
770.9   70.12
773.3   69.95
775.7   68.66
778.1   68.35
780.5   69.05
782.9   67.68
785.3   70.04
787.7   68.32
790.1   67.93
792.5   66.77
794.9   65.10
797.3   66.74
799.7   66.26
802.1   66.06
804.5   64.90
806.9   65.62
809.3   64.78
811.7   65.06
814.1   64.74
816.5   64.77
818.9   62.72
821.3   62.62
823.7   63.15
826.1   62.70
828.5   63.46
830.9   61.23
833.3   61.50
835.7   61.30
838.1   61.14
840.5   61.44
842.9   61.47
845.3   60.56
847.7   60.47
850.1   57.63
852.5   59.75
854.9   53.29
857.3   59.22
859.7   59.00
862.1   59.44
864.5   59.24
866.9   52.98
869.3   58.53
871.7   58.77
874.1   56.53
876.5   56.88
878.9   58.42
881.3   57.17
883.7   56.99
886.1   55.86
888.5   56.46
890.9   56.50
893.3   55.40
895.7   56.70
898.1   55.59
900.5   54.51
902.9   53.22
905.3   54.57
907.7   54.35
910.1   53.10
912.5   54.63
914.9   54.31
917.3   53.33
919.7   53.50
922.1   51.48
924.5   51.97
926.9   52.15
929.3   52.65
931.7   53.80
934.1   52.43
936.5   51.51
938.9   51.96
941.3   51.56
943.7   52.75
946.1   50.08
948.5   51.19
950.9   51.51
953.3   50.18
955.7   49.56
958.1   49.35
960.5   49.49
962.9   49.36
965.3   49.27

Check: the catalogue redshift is 0.00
